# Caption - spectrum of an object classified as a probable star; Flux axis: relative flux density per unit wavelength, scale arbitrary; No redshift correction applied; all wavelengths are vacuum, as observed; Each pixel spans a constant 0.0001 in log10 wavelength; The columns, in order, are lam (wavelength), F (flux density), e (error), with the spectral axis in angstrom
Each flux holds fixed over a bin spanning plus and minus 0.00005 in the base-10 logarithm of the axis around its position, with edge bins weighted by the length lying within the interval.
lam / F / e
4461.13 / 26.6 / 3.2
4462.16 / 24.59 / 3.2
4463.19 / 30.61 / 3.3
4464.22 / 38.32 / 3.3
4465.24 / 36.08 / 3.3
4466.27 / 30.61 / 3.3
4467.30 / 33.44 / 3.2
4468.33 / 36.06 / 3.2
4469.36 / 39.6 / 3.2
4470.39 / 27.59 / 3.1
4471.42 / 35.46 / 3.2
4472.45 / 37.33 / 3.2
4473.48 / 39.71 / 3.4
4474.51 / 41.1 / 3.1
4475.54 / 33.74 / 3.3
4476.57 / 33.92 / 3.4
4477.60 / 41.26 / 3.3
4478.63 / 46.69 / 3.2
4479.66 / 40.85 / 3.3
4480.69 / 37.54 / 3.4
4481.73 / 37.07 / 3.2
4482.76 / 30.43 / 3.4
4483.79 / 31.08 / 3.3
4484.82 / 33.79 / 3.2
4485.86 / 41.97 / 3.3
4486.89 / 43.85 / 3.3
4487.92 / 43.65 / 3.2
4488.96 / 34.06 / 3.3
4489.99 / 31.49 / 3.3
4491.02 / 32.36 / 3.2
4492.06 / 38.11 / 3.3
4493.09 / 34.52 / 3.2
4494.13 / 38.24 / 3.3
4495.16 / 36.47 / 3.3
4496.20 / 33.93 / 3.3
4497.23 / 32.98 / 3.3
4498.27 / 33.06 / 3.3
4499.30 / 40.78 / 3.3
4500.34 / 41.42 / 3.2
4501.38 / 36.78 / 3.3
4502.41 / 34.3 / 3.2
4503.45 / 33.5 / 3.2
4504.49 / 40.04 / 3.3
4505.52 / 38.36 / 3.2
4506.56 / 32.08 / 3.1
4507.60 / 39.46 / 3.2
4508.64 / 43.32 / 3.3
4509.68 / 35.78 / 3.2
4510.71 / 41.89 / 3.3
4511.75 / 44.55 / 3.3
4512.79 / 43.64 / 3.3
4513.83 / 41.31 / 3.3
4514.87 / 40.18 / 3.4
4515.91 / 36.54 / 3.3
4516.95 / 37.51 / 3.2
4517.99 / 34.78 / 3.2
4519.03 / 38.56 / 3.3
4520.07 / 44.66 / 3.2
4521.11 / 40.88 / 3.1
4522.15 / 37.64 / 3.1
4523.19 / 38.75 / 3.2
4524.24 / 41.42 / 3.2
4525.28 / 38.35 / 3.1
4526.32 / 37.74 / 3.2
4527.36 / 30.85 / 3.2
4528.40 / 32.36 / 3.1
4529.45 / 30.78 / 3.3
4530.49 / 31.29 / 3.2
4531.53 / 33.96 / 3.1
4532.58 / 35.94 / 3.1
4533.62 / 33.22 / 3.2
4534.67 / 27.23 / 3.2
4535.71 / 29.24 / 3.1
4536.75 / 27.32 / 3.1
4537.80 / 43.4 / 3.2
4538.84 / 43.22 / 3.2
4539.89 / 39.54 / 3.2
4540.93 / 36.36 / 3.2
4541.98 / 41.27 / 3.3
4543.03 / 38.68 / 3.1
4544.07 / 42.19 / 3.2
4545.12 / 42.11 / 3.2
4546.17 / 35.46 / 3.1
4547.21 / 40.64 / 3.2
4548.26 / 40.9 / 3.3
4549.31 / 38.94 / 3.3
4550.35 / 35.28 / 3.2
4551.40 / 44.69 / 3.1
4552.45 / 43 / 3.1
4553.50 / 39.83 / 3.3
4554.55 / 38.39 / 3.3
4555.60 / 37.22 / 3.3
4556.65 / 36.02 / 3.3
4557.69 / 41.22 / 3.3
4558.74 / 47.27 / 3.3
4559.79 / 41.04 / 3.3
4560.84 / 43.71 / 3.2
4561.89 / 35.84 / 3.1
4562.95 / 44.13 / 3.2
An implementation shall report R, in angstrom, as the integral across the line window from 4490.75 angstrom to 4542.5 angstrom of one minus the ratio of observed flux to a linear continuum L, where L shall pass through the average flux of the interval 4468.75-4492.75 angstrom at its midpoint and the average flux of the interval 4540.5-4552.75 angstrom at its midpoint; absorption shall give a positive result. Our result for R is 2.1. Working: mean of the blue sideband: 37.1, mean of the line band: 37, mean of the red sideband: 39.9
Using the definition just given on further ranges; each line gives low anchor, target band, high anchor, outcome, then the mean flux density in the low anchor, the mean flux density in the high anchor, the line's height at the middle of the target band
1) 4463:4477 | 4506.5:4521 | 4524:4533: -2.1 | 35.4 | 34.5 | 34.7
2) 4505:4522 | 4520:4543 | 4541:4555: 2.2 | 39.6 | 40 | 39.8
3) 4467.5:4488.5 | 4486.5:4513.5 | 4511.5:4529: 0.4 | 37.6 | 38.7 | 38.1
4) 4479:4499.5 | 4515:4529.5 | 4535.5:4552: 0.1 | 36.3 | 38.9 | 37.9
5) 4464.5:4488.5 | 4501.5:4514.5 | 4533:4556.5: -0.5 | 37.1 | 38.1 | 37.5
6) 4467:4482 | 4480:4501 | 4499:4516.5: 1.0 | 37.5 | 39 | 38.2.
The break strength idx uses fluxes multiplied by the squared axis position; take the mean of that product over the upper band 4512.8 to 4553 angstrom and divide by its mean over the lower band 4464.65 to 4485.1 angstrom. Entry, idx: 1.1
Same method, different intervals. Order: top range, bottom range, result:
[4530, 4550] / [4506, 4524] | 0.94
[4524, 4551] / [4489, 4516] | 0.99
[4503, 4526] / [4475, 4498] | 1.08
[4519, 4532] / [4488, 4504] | 1.04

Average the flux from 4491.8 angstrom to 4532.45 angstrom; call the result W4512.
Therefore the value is 37.4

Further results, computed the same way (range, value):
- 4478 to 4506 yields 37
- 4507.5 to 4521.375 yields 40.2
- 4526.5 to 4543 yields 34.6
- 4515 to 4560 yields 37.8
